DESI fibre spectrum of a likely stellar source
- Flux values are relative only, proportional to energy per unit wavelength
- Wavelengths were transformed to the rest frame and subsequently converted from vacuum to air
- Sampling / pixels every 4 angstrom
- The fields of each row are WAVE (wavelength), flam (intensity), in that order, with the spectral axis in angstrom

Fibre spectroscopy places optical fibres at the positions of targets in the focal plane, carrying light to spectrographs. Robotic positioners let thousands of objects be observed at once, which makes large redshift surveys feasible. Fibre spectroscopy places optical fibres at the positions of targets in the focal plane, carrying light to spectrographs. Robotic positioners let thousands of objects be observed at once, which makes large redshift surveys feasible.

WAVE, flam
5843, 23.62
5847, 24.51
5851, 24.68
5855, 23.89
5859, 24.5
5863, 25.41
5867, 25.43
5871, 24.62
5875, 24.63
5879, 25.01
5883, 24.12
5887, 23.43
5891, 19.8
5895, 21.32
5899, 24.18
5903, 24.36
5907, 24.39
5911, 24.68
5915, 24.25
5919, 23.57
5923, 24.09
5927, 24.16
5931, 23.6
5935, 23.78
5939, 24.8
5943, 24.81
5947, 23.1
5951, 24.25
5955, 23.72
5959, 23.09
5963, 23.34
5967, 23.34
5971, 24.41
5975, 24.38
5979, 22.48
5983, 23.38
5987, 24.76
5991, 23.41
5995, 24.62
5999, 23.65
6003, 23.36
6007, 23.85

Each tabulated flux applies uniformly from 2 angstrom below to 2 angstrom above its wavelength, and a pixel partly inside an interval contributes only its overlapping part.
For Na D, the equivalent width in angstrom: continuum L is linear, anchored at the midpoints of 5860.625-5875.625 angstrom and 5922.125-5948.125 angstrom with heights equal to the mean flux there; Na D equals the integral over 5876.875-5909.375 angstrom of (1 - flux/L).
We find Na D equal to 1.8 angstrom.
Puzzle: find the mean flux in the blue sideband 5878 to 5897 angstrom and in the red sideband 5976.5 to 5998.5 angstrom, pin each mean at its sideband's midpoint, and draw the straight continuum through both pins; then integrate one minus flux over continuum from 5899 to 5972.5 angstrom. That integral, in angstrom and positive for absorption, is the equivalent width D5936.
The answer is -2.6 angstrom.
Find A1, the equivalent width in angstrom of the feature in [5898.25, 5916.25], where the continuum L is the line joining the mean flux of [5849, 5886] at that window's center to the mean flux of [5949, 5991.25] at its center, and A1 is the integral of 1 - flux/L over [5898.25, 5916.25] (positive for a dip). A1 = -0.07 angstrom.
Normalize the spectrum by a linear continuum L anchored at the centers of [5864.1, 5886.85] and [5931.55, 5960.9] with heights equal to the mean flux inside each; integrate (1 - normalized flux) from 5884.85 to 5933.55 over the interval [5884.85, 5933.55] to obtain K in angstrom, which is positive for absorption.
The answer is 1.65 angstrom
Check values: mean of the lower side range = 24.7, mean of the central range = 23.5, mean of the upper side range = 23.9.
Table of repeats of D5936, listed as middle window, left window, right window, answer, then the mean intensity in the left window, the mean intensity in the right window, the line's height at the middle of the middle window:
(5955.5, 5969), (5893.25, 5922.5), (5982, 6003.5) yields 0.3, 23.9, 23.9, 23.9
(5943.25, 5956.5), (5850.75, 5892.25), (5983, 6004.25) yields 0.1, 24.2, 23.9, 24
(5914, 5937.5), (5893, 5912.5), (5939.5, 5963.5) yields -0.1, 23.8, 23.8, 23.8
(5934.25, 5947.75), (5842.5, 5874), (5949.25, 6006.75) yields -0.1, 24.6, 23.7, 24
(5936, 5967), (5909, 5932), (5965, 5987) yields 0.0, 24.1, 23.7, 23.9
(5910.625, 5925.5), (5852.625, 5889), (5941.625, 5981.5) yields 0.0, 24.6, 23.7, 24.1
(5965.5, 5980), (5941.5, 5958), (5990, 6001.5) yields 0.1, 23.9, 23.9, 23.9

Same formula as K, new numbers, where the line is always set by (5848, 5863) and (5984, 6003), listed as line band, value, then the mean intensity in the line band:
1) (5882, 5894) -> 1.1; 22.2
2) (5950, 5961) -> 0.2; 23.6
